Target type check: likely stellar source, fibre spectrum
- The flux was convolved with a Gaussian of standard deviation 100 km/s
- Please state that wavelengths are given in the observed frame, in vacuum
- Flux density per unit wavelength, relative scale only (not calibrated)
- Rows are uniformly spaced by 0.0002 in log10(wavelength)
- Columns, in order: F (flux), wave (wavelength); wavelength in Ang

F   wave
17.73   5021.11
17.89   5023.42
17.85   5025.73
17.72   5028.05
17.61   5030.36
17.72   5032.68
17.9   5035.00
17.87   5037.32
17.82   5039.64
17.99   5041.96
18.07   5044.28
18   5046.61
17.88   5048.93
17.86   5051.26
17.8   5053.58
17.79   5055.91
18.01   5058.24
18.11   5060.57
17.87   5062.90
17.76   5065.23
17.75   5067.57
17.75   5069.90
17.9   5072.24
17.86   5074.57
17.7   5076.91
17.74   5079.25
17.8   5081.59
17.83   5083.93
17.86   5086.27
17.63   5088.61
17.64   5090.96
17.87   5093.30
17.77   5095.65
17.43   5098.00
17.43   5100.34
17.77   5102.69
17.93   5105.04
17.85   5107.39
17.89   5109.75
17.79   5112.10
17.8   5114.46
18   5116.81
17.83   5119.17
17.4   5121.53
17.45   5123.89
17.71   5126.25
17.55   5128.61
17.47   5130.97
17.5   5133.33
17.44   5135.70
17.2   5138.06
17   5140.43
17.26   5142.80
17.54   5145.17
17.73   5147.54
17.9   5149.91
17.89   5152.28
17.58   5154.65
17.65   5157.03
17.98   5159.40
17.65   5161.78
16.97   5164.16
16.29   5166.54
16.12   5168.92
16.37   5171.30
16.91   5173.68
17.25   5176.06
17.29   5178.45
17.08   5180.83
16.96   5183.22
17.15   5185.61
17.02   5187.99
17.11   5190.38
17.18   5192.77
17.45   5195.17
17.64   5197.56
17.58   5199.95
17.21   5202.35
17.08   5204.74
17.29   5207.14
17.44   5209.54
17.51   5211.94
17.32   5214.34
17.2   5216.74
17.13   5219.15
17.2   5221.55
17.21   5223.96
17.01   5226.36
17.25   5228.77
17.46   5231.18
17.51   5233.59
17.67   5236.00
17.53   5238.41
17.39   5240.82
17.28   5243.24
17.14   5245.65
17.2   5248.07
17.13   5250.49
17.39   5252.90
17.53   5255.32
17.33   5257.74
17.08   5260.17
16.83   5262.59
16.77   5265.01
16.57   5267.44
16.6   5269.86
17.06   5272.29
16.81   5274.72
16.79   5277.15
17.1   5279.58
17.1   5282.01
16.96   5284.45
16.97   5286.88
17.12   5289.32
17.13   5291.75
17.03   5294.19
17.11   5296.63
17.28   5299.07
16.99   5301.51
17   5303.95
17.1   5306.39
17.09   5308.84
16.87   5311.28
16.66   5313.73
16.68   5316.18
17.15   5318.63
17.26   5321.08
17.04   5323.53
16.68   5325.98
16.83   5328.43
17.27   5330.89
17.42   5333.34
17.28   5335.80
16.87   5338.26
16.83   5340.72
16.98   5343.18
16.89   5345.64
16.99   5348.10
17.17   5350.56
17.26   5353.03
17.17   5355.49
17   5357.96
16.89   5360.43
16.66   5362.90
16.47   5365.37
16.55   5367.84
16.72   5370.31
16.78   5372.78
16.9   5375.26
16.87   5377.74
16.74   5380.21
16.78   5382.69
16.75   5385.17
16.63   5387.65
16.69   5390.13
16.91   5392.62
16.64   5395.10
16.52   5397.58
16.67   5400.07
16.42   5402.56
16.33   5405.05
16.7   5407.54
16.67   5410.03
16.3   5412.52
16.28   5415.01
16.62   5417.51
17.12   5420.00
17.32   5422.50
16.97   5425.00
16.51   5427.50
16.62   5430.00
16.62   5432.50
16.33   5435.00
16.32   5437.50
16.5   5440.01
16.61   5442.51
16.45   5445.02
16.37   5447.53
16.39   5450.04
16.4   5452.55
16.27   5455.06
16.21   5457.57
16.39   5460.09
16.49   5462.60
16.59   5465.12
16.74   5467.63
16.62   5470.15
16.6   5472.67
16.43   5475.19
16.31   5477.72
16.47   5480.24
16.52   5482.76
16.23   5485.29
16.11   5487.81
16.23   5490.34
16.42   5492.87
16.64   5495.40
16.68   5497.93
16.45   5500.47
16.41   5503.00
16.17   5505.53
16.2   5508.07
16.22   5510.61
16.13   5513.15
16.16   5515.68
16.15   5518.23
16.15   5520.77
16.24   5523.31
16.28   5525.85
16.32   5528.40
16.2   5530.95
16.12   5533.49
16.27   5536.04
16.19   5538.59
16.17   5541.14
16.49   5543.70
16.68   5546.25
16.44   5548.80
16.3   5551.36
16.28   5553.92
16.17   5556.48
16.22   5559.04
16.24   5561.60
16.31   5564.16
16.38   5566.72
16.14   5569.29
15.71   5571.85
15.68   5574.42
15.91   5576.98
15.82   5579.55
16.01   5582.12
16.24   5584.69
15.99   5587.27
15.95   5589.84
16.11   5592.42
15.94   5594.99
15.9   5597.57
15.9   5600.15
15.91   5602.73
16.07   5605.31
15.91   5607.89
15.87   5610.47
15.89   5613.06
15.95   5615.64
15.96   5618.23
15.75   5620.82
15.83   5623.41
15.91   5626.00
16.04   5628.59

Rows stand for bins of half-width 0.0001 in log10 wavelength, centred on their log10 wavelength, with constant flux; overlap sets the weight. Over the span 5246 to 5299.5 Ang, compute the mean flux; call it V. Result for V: 17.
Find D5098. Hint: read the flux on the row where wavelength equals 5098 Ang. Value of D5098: 17.43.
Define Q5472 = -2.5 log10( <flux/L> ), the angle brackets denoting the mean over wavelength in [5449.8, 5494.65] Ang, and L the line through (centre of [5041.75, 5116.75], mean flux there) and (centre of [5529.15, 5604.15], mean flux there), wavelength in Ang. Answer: 0.00 mag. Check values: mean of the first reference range 17.8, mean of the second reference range 16.1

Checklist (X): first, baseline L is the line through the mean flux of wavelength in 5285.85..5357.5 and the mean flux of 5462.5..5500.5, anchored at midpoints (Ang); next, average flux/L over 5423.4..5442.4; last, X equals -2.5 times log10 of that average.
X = 0.00 mag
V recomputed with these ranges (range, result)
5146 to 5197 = 17.2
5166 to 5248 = 17.2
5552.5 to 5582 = 16.1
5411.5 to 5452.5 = 16.6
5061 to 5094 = 17.8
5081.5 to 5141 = 17.7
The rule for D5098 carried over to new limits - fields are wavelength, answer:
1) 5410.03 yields 16.67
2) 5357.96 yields 17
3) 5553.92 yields 16.28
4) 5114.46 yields 17.8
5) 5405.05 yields 16.33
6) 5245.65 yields 17.14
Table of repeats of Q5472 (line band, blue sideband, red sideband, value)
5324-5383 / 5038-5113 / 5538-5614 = 0.00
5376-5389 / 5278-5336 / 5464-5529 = 0.00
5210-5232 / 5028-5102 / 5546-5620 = 0.00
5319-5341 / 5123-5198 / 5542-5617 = -0.02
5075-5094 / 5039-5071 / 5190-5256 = 0.00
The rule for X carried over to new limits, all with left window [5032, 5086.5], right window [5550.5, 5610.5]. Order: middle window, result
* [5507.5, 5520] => 0.007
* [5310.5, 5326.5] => 0.003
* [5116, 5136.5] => 0.003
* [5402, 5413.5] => 0.010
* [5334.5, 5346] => -0.006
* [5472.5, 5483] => -0.003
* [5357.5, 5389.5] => 0.001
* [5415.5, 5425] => -0.022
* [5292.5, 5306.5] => -0.004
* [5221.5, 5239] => -0.006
